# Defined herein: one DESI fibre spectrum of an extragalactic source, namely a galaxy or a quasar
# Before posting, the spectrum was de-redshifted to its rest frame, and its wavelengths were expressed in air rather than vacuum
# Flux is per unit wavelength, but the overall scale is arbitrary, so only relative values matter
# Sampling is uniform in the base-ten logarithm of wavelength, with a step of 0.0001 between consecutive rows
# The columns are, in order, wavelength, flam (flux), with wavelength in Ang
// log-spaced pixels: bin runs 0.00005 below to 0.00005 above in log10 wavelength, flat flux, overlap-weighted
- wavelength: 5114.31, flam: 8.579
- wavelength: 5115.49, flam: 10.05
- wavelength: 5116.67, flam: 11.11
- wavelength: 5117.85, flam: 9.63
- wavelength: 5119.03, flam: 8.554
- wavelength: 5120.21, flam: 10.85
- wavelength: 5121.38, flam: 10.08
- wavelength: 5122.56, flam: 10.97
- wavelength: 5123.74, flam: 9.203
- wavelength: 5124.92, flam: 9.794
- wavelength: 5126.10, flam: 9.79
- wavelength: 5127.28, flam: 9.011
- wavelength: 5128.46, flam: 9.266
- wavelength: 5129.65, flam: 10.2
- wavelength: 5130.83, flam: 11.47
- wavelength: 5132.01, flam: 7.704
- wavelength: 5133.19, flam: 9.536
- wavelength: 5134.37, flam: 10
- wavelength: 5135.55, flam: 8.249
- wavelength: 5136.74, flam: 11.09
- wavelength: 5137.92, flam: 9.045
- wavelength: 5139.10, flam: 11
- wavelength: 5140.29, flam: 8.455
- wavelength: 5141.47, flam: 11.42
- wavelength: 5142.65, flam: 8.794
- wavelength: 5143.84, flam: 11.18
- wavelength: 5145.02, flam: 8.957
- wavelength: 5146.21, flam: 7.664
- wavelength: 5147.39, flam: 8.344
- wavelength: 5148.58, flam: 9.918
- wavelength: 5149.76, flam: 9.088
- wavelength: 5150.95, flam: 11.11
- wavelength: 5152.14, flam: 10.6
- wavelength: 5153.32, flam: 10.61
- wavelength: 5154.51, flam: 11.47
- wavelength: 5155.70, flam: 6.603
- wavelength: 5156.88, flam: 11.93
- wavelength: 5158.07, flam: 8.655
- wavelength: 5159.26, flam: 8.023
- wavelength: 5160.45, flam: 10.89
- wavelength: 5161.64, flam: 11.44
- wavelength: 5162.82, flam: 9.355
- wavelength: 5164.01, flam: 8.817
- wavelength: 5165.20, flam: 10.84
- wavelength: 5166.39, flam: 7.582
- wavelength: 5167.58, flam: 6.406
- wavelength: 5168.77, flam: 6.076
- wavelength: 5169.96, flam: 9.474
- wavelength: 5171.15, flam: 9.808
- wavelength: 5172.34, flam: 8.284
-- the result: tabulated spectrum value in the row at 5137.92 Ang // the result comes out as 9.045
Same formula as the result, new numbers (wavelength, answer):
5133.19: 9.536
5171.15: 9.808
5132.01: 7.704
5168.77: 6.076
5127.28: 9.011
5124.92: 9.794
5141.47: 11.42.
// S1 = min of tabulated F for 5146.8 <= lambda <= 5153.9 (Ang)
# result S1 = 8.344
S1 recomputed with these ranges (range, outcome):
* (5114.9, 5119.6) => 8.554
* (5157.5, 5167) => 7.582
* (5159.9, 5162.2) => 10.89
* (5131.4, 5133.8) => 7.704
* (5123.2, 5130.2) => 9.011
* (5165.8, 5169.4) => 6.076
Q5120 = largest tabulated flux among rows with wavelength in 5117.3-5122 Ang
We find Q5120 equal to 10.85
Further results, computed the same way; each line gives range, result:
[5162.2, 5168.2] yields 10.84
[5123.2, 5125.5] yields 9.794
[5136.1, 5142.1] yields 11.42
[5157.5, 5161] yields 10.89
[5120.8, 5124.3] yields 10.97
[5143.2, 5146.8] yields 11.18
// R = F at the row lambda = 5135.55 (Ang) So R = 8.249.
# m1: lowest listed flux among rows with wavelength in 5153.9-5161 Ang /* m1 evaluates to 6.603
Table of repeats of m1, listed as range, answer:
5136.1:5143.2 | 8.455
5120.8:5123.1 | 10.08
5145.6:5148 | 7.664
